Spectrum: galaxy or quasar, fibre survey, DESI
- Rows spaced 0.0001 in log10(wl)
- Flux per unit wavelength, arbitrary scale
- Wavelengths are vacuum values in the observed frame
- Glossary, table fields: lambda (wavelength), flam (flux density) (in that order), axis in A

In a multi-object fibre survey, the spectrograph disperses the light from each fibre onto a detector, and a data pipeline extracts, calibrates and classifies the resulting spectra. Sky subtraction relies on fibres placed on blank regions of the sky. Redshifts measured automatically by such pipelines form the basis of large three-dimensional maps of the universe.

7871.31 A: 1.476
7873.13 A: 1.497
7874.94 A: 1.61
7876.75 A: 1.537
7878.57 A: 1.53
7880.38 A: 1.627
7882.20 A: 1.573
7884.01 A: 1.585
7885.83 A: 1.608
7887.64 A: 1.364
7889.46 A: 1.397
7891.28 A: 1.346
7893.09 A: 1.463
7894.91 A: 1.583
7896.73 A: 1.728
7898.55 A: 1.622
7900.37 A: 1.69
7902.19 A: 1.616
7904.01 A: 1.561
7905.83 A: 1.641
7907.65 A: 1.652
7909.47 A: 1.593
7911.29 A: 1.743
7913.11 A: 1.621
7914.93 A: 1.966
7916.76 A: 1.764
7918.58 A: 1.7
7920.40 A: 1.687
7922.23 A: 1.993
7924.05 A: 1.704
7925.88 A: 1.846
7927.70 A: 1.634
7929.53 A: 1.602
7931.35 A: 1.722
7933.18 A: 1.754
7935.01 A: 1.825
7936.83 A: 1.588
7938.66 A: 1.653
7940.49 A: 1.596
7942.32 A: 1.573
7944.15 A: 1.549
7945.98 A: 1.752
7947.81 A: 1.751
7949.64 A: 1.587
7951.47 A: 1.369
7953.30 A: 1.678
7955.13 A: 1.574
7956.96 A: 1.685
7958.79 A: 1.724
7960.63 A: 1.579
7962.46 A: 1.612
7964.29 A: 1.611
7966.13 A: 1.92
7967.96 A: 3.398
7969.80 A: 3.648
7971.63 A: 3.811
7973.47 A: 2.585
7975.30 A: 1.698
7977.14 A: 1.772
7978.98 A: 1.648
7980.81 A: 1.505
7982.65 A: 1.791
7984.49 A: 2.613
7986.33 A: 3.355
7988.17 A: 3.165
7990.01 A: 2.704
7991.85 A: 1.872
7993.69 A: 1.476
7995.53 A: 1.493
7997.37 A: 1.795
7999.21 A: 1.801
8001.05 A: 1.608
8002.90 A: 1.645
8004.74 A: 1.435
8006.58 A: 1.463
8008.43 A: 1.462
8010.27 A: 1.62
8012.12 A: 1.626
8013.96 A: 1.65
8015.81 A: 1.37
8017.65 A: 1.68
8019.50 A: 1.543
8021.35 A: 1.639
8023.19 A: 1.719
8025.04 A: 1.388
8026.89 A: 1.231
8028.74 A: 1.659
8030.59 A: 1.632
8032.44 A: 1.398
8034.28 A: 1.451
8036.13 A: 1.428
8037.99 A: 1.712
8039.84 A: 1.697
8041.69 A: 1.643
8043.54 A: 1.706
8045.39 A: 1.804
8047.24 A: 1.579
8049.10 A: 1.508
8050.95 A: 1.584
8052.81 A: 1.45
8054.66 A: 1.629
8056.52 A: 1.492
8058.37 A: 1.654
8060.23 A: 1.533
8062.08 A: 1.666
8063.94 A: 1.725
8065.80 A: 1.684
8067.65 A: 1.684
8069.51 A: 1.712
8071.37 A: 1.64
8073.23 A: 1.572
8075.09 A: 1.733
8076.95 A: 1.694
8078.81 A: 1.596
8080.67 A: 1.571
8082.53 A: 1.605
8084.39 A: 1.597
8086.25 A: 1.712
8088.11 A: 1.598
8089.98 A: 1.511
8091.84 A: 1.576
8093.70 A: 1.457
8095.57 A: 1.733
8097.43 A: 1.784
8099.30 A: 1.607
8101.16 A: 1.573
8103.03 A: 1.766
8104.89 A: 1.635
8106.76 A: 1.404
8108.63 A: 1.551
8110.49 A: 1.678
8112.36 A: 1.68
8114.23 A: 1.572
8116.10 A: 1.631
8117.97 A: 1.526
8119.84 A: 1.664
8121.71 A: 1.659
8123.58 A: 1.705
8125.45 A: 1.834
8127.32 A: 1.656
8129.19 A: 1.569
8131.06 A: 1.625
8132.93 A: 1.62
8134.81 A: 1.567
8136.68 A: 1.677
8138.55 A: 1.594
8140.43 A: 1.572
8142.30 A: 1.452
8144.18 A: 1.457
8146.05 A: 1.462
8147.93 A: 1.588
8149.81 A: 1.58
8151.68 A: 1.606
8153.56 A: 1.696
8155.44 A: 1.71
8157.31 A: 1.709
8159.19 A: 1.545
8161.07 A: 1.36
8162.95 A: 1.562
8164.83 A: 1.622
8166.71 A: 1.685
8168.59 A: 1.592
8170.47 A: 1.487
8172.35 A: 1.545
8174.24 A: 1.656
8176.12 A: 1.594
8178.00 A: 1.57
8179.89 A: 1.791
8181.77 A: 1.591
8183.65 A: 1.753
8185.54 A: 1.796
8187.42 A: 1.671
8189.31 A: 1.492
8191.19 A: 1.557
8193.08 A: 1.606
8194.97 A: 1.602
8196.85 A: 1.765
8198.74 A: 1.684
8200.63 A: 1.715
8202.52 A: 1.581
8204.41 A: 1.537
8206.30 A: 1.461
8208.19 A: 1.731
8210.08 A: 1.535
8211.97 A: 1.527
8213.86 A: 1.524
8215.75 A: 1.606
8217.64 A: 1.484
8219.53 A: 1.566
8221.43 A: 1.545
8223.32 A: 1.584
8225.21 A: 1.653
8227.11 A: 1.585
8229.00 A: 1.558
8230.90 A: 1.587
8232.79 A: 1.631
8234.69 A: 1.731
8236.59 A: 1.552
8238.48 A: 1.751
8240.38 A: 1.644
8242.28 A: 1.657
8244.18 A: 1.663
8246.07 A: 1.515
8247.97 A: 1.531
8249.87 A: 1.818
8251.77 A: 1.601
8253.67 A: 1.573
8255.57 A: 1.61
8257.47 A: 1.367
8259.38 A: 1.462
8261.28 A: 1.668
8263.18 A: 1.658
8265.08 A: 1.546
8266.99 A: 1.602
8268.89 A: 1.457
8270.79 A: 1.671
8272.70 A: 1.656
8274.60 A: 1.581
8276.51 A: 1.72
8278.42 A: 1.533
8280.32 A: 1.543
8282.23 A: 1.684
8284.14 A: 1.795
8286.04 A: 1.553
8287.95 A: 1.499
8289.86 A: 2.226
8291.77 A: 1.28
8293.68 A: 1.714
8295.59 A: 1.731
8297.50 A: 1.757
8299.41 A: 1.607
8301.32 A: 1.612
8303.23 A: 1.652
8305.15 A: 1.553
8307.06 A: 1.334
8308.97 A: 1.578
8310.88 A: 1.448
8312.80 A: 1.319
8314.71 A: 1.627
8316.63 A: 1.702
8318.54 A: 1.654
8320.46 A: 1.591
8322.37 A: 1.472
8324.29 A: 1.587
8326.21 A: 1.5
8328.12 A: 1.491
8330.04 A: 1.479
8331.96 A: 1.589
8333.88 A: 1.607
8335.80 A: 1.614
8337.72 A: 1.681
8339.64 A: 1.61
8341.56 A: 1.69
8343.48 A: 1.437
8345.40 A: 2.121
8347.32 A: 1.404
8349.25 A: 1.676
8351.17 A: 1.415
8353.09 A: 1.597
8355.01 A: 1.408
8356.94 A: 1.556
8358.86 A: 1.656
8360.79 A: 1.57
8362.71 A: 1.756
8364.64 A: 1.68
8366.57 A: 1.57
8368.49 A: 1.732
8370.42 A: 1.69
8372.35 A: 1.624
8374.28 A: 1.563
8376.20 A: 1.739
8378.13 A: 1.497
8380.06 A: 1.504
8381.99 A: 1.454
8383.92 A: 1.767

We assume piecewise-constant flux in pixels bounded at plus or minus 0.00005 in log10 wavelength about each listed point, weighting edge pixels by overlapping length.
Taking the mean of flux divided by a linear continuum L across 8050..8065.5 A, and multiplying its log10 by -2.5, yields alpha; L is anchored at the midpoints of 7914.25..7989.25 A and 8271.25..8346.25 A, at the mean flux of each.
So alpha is 0.162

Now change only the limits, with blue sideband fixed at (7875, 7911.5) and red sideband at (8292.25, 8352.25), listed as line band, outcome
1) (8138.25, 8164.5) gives 0.01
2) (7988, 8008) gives -0.15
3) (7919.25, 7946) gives -0.08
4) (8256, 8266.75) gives 0.03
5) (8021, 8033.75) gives 0.04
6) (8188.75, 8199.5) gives -0.03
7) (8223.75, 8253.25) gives -0.03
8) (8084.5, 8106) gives -0.03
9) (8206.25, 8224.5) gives 0.01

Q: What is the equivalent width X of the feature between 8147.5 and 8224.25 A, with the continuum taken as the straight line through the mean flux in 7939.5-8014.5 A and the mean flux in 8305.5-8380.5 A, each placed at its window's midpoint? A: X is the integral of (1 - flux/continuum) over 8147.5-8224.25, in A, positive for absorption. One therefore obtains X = 5.69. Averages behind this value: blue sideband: 1.93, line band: 1.61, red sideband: 1.58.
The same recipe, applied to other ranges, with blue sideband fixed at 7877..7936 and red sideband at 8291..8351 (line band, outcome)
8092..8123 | -0.07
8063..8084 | -0.43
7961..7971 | -4.84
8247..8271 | 0.21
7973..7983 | -1.01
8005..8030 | 1.37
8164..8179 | 0.11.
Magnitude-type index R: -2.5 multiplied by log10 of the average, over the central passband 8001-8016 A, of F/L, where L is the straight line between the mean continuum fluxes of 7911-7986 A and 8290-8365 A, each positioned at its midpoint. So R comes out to 0.19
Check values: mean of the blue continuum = 1.89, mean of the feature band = 1.55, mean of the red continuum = 1.59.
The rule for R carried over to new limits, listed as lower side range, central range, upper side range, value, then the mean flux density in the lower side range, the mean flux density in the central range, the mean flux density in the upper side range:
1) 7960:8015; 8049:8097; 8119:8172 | 0.12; 2.05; 1.62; 1.6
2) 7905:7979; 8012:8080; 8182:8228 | 0.10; 1.85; 1.6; 1.61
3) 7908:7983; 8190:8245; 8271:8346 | 0.04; 1.85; 1.61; 1.61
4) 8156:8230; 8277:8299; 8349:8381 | -0.04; 1.6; 1.66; 1.6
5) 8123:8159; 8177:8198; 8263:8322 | -0.03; 1.61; 1.65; 1.61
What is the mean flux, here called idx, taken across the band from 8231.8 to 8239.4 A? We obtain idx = 1.67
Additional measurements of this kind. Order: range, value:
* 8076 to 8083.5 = 1.62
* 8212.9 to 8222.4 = 1.55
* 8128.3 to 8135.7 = 1.6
